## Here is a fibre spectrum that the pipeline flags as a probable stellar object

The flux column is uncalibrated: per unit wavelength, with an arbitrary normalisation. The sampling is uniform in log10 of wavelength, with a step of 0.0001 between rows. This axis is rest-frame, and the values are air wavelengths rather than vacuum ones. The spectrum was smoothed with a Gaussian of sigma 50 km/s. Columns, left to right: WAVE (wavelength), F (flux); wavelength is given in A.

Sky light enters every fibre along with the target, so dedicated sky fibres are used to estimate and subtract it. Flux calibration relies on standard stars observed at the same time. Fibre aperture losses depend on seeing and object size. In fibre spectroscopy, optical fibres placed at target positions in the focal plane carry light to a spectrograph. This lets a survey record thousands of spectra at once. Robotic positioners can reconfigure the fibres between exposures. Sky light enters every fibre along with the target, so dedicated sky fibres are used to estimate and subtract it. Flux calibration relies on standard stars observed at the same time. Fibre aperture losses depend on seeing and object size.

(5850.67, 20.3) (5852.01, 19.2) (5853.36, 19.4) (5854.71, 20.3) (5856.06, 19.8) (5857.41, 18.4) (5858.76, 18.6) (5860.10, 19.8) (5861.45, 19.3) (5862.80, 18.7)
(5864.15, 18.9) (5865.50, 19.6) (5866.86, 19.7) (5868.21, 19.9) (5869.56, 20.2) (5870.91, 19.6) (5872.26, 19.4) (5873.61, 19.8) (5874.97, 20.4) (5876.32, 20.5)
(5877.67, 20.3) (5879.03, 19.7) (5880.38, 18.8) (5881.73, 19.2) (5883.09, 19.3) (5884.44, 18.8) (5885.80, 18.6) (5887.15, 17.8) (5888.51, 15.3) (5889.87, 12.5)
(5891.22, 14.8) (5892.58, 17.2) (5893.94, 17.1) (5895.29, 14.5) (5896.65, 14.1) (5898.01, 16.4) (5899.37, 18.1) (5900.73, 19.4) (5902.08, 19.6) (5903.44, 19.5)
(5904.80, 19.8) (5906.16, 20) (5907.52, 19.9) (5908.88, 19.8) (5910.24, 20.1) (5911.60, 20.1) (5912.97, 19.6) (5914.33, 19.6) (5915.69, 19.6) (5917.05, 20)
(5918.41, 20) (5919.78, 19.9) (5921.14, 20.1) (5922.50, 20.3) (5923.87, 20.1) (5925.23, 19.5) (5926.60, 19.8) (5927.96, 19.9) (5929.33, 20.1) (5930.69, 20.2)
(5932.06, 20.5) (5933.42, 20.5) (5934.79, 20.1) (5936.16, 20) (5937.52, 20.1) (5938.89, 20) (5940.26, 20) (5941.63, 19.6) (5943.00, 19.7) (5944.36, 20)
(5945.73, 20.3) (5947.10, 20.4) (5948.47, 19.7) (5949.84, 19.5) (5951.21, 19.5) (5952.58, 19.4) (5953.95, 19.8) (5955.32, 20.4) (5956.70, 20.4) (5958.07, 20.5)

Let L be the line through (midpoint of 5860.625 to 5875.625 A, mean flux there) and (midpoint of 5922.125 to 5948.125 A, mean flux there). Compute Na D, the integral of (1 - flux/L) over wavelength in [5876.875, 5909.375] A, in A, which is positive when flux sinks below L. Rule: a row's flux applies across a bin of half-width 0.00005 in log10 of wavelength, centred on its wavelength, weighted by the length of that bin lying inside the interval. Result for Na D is 2.99 A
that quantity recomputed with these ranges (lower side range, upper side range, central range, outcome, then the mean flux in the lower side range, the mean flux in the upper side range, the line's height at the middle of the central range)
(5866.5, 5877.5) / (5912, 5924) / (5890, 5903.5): 2.14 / 20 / 19.9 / 19.9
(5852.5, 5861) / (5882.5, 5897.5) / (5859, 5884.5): -2.26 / 19.4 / 16.3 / 18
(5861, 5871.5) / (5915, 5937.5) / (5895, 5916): 1.09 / 19.5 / 20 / 19.9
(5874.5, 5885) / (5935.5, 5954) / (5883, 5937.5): 2.54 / 19.6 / 19.9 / 19.7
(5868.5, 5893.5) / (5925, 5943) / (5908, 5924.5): -0.37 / 18.5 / 20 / 19.5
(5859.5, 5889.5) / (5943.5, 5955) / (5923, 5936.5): -0.27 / 19.2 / 19.9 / 19.7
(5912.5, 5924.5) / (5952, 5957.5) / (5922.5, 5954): 0.02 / 19.9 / 20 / 20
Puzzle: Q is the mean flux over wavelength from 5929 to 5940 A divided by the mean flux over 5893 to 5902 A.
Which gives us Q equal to 1.20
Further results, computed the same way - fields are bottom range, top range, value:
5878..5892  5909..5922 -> 1.13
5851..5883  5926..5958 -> 1.02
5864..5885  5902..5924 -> 1.01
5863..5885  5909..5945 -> 1.02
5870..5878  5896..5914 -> 0.95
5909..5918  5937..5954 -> 1.00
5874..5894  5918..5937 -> 1.11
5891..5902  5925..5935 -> 1.20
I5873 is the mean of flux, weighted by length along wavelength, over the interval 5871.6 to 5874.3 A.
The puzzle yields 19.6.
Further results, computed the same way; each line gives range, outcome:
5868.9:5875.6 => 19.9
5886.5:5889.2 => 16.5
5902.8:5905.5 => 19.6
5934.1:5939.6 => 20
